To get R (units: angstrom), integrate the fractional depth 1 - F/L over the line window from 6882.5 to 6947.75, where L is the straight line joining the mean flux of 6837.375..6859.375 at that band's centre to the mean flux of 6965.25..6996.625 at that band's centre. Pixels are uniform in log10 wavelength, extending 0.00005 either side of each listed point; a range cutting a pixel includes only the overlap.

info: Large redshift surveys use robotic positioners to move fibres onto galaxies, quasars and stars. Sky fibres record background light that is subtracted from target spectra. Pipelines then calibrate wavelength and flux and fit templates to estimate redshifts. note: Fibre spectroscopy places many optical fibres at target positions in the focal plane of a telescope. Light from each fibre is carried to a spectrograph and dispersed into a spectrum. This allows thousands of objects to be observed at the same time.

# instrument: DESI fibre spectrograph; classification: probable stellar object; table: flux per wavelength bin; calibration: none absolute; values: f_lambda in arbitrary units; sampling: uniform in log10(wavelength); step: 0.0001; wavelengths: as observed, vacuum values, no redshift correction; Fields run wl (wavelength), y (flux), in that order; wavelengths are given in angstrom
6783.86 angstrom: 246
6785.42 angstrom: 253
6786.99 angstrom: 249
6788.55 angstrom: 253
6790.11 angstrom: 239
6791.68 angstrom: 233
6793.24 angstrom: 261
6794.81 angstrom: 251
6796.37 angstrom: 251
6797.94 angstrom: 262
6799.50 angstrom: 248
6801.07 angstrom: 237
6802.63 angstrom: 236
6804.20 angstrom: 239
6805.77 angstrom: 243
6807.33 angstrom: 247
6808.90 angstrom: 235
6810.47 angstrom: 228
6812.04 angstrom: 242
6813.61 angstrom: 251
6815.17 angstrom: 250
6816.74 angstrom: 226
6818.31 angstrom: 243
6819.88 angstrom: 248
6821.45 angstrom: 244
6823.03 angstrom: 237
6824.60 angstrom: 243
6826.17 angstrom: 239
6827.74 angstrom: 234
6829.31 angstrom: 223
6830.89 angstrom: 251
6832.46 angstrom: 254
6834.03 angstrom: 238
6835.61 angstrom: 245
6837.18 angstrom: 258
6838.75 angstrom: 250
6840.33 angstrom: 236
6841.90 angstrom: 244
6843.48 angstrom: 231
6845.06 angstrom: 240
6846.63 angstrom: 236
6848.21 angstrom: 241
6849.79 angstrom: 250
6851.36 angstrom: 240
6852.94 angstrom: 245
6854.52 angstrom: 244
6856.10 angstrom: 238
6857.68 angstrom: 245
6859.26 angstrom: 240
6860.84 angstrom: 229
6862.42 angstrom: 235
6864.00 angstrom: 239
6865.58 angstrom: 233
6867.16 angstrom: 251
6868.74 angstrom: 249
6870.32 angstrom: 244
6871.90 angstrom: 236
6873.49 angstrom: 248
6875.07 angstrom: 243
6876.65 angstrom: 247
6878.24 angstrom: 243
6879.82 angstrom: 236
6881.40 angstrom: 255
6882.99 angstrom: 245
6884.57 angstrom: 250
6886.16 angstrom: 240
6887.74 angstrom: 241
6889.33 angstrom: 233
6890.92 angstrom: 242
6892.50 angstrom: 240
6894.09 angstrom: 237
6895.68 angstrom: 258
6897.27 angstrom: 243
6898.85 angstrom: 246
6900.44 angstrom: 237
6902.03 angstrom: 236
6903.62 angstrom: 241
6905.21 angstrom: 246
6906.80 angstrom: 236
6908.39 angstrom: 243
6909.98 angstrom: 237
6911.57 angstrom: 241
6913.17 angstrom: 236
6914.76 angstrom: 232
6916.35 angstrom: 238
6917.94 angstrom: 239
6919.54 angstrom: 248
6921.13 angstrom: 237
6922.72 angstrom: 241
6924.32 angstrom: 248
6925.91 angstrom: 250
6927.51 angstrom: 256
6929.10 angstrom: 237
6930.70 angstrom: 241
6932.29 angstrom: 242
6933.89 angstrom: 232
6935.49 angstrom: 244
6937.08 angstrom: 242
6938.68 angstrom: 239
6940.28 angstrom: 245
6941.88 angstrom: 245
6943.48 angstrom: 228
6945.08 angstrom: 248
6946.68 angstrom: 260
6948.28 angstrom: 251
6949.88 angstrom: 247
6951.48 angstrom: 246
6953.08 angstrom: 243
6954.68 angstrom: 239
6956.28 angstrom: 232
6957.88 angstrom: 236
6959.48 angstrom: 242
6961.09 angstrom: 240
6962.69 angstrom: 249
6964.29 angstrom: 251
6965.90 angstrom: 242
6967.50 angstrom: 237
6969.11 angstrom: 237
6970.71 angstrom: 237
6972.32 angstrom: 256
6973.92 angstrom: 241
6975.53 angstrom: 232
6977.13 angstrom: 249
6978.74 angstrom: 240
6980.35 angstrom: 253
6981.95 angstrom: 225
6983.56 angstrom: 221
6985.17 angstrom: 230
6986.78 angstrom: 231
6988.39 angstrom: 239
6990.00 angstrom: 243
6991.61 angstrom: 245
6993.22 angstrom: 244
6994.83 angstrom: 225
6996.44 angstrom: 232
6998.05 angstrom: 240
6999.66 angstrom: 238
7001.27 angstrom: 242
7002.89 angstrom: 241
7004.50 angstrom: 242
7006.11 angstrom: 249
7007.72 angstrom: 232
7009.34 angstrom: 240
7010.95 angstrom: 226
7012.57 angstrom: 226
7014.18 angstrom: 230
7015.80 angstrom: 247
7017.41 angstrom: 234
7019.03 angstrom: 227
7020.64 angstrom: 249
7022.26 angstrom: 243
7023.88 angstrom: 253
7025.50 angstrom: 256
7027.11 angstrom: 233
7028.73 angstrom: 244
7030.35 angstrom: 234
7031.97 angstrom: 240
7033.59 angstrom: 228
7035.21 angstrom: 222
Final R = -0.55 angstrom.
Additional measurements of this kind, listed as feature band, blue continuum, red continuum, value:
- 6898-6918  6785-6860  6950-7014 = 0.1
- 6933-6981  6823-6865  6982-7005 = -1.1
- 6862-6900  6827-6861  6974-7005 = -0.4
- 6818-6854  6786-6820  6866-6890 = 0.3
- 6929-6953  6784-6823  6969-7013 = -0.4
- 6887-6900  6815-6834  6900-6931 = -0.1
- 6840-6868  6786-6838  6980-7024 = 0.3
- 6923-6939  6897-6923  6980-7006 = -0.3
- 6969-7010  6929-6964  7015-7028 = 0.7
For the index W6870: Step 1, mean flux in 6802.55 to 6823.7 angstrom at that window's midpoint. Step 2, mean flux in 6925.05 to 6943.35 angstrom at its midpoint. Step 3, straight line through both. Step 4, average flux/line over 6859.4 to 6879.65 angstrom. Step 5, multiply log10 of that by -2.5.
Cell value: 0.00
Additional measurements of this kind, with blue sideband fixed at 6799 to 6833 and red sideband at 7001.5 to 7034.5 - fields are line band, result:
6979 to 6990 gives 0.022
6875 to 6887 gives -0.023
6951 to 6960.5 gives -0.001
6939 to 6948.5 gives -0.027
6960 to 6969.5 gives -0.016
